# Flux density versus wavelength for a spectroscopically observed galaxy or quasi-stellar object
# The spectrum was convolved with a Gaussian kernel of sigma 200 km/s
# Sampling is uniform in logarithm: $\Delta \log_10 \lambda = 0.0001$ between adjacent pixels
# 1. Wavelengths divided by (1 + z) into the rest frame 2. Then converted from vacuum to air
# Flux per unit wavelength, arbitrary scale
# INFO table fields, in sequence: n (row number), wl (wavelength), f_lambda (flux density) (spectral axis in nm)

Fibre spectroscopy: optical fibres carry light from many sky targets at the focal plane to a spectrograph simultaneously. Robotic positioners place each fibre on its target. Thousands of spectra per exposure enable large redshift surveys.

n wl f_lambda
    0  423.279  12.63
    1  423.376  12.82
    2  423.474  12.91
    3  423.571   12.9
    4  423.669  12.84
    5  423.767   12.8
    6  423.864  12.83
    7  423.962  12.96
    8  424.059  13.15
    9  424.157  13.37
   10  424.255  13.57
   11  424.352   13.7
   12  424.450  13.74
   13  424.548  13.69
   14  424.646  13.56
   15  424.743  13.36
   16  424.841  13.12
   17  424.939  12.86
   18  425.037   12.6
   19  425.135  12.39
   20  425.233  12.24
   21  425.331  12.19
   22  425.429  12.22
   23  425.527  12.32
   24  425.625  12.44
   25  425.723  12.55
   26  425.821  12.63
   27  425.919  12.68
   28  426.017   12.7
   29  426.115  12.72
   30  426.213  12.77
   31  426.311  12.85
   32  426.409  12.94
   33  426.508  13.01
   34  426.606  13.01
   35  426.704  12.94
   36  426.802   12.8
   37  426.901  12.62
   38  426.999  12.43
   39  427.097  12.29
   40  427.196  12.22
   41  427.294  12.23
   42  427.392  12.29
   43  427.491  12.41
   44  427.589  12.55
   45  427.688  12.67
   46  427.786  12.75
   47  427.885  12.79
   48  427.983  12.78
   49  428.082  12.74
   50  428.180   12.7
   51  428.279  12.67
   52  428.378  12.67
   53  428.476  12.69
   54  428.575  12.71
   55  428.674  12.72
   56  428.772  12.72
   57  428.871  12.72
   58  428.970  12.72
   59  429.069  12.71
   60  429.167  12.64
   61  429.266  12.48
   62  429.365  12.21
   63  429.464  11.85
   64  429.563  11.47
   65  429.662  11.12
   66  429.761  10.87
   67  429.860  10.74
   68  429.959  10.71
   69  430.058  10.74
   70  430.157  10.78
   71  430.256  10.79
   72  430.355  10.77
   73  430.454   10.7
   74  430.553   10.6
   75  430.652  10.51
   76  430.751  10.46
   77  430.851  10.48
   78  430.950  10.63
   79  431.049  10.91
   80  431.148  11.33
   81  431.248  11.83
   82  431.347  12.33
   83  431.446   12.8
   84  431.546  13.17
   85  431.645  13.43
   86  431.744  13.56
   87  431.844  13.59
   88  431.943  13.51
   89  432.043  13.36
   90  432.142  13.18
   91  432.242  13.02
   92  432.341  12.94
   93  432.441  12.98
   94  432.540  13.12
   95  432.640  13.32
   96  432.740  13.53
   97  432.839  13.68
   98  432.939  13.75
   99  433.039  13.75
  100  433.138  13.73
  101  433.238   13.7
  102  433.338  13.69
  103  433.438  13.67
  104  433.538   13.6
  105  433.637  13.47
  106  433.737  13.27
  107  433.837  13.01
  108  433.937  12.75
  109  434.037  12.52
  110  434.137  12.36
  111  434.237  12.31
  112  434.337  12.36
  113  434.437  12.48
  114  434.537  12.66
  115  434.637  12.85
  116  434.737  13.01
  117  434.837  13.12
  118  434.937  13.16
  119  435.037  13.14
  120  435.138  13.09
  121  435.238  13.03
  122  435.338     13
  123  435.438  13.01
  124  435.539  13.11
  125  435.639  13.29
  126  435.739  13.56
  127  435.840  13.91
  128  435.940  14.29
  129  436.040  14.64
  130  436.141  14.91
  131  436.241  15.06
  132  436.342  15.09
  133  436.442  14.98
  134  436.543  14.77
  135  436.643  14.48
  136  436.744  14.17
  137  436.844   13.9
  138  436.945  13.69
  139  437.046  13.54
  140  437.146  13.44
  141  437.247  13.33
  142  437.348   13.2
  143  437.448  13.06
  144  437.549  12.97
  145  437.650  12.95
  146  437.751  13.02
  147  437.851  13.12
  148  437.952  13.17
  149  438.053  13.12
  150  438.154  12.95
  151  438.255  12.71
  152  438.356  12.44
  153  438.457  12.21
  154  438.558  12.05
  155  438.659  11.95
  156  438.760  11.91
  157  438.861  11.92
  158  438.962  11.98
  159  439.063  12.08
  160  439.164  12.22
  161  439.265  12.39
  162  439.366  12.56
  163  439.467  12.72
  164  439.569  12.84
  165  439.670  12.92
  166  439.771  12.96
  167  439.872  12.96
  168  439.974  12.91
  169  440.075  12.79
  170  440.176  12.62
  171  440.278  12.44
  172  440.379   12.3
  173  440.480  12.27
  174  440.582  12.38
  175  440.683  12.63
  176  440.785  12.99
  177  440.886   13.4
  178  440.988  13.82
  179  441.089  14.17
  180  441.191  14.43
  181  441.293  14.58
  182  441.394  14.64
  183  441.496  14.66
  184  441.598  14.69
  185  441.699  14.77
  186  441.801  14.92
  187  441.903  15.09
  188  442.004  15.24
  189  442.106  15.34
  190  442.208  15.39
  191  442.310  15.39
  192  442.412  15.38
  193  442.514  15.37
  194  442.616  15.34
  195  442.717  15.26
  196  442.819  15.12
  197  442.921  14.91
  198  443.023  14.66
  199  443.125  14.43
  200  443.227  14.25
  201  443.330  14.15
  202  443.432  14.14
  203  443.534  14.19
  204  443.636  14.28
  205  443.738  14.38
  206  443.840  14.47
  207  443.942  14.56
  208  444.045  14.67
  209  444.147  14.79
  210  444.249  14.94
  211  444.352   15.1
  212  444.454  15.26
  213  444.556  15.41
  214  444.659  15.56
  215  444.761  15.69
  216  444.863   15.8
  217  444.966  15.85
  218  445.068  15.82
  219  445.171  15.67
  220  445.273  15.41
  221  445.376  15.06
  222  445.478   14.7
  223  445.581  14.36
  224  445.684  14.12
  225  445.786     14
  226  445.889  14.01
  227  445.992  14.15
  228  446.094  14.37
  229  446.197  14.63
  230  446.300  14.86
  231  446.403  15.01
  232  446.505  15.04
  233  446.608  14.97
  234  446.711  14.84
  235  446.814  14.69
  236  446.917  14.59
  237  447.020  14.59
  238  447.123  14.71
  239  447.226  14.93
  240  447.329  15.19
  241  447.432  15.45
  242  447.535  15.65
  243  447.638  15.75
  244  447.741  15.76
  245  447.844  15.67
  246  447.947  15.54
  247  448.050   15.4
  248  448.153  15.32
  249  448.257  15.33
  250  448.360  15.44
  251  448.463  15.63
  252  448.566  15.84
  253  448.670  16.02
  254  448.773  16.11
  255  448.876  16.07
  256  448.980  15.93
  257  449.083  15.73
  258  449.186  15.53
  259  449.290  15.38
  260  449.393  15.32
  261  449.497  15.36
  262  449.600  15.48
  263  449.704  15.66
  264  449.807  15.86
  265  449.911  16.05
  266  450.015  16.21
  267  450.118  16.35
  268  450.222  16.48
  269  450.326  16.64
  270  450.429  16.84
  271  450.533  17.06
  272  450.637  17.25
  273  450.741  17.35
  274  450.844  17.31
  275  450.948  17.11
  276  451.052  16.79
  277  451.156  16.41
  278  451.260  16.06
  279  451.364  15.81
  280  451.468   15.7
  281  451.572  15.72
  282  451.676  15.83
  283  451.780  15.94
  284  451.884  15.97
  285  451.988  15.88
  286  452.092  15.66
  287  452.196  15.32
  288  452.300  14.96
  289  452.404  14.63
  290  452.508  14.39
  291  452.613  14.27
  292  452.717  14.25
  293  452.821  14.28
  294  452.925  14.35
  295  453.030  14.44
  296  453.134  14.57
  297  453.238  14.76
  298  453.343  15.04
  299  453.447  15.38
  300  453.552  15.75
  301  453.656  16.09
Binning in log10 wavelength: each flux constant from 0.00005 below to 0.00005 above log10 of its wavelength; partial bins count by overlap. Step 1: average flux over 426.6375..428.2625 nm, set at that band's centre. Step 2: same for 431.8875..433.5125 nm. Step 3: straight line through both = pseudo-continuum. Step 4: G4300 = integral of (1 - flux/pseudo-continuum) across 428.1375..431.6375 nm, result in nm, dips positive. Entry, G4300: 0.33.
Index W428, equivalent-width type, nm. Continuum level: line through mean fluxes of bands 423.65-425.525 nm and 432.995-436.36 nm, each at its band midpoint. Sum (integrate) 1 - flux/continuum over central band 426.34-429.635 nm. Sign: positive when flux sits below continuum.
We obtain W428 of 0.136 nm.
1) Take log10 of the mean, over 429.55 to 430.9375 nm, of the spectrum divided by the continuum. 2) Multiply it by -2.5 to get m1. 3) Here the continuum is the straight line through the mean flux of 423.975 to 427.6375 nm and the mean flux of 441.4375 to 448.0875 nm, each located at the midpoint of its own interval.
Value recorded 0.231 mag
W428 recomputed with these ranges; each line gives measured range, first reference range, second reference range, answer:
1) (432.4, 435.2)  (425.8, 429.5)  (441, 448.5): 0.07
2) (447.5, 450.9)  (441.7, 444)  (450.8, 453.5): -0.17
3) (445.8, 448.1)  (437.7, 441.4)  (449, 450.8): 0.03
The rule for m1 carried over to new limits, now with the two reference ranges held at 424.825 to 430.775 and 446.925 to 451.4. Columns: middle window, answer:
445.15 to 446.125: 0.053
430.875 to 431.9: 0.044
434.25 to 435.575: 0.045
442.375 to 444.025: 0.015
